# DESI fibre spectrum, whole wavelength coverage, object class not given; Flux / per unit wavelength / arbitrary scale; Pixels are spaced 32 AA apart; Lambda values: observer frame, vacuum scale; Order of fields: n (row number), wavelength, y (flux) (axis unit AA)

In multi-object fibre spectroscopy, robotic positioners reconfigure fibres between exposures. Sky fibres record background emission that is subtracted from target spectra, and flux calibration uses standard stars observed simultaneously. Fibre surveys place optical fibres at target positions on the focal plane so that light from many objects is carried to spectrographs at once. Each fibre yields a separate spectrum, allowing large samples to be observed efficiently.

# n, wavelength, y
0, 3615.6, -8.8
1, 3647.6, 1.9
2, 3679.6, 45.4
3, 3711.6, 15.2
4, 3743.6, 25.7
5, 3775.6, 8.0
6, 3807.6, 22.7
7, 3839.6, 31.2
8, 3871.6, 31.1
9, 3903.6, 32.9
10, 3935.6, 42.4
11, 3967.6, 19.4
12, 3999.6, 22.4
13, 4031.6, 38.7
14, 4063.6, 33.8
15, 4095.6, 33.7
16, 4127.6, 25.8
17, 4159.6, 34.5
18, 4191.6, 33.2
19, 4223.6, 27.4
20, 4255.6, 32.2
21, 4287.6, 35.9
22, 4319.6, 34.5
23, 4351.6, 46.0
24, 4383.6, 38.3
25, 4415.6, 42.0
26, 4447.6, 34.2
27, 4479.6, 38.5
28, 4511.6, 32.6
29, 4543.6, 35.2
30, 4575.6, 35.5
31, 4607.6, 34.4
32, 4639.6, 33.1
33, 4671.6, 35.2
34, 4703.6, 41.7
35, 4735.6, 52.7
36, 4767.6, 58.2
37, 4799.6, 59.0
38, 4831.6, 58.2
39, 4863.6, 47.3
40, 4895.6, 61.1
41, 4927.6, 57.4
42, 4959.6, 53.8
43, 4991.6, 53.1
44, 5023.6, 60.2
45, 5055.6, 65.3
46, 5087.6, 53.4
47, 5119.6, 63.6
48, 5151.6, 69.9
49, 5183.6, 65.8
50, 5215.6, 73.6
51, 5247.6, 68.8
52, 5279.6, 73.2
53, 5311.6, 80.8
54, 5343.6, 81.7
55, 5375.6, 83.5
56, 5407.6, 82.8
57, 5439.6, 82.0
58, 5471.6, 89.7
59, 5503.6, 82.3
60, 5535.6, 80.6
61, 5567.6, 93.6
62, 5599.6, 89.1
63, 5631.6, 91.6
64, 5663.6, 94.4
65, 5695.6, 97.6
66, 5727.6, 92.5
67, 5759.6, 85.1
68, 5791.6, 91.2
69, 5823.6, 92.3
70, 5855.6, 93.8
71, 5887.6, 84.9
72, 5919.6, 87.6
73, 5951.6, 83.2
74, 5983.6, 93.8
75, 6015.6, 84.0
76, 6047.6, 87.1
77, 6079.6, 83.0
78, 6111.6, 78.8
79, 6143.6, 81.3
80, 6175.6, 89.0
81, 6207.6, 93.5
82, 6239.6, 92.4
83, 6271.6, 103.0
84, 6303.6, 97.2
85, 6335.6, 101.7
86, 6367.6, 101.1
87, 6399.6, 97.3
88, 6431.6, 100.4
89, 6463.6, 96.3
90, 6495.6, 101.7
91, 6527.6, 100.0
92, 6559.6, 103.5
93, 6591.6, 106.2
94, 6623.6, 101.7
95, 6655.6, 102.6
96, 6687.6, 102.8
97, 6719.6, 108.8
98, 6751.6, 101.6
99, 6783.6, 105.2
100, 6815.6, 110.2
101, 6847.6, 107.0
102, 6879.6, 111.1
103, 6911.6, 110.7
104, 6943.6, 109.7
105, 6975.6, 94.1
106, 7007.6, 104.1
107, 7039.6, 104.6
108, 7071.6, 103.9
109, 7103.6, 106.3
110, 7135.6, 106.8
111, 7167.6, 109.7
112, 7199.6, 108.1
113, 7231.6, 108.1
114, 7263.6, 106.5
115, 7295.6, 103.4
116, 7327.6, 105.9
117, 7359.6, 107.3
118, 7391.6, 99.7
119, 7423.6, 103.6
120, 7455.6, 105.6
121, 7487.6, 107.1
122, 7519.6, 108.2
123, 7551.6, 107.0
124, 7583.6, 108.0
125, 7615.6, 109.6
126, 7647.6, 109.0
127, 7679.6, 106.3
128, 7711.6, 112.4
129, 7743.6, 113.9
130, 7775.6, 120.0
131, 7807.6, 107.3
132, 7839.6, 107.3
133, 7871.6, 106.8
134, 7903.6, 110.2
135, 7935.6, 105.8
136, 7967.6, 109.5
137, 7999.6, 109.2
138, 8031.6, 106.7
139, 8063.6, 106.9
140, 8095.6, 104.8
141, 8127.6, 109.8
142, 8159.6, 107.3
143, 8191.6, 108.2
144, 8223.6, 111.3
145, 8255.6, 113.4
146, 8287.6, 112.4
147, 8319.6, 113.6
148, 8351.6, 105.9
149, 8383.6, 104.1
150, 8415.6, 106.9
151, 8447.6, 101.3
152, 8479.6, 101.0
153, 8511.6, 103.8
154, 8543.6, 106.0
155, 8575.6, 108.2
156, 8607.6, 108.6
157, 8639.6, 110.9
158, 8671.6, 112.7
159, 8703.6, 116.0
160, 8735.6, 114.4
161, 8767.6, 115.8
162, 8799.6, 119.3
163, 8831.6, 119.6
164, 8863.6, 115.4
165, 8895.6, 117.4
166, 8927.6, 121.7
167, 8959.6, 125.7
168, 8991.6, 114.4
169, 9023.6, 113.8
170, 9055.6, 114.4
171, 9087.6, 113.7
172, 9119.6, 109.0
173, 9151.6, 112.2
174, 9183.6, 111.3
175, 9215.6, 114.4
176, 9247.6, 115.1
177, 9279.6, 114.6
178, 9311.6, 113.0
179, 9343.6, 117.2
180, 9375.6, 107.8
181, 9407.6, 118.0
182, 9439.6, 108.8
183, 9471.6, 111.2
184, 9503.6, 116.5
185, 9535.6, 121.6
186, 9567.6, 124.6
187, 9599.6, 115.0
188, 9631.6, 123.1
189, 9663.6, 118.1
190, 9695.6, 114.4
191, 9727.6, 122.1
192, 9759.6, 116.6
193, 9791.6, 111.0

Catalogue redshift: 0.18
